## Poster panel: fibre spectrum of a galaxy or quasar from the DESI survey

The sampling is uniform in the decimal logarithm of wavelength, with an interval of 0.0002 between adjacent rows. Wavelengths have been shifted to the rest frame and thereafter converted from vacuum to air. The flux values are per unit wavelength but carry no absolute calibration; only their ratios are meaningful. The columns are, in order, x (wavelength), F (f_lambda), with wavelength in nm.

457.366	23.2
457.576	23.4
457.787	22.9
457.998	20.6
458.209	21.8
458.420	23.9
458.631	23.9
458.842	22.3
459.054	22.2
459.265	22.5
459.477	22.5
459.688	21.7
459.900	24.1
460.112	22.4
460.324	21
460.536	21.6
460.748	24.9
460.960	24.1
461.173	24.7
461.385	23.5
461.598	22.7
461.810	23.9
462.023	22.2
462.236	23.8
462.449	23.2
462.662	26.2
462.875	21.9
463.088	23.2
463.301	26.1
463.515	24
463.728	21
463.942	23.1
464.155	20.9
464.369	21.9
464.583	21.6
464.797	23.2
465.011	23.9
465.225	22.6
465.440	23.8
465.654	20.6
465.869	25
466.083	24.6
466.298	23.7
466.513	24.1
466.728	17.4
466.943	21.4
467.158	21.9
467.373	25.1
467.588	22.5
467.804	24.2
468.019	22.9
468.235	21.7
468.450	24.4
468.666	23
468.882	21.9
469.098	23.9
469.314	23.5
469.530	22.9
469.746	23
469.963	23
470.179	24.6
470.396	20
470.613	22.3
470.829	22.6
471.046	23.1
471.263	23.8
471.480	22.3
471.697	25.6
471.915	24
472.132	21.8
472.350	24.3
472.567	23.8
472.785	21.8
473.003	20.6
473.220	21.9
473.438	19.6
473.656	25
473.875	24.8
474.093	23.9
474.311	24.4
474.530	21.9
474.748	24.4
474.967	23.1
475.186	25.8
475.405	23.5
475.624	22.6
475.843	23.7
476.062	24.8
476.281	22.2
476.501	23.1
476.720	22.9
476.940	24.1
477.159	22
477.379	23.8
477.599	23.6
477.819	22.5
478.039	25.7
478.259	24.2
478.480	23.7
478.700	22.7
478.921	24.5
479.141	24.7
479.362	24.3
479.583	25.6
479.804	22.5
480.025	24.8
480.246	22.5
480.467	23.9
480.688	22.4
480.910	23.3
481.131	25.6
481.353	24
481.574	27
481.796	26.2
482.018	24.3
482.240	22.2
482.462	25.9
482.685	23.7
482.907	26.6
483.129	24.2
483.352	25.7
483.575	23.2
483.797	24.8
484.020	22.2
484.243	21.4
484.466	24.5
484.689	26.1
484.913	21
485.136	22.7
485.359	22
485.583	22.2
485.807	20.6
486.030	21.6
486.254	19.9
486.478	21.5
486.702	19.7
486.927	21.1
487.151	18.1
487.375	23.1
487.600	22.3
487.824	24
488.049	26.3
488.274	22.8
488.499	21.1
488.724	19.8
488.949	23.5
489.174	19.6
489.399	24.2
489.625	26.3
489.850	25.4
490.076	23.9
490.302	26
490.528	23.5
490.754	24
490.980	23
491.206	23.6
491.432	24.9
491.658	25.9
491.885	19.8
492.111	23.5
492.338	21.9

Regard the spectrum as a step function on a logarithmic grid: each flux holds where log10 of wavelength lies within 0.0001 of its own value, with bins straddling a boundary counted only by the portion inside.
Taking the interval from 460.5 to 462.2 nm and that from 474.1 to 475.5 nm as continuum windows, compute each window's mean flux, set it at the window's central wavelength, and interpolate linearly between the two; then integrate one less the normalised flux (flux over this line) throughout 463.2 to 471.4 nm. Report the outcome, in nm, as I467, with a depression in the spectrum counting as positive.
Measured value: 0.280 nm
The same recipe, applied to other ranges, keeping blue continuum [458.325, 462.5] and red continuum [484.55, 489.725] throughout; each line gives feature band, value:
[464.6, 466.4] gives -0.036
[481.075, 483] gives -0.233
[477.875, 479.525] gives -0.133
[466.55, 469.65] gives 0.018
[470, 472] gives -0.038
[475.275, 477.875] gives -0.088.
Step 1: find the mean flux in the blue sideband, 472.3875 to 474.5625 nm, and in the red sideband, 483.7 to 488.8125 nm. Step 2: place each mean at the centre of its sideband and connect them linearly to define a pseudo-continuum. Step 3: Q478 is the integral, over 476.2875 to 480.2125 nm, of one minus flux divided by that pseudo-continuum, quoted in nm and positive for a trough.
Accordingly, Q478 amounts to -0.20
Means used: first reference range 22.9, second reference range 22.1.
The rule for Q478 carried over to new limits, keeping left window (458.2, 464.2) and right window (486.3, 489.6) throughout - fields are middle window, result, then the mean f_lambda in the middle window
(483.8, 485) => -0.06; 23.2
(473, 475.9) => -0.10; 23.3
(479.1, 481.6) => -0.20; 24.1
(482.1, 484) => -0.19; 24.4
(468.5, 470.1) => -0.02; 23.1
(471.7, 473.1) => -0.02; 22.9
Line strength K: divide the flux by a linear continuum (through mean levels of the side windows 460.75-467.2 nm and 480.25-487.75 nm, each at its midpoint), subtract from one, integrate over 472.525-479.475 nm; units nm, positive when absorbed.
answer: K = -0.10 nm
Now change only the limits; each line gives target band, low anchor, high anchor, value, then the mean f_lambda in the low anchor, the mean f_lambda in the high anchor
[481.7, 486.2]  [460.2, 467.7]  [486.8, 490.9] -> -0.09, 23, 23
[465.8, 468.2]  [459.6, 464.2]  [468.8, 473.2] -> 0.02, 23.2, 22.9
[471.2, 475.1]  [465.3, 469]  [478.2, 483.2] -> 0.05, 22.8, 24.3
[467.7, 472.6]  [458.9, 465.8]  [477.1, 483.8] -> 0.07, 23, 24.2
